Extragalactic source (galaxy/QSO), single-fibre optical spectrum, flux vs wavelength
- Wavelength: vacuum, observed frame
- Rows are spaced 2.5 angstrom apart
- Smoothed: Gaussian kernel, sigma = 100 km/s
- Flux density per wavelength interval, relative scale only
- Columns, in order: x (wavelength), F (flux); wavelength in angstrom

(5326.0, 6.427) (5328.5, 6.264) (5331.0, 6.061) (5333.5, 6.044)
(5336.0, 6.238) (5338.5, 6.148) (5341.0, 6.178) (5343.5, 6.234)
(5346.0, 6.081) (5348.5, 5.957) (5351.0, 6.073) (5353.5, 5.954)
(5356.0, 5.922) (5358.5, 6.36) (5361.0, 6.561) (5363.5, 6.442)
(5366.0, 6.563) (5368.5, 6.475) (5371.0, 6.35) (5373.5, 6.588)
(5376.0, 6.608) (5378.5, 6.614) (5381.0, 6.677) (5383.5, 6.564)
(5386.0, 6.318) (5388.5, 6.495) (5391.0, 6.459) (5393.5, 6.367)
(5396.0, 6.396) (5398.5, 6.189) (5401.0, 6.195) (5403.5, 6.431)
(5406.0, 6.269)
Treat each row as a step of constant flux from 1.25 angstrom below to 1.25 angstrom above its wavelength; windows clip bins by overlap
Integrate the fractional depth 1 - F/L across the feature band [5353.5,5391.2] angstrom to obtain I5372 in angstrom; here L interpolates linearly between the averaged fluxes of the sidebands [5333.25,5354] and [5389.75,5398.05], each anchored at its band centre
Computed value -1.1 angstrom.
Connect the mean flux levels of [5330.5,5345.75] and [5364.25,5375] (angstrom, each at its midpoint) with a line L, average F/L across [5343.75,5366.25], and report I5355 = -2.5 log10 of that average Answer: 0.024 mag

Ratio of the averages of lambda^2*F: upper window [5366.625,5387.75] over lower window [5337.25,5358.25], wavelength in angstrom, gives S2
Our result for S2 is 1.08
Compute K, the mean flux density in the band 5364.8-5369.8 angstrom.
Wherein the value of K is 6.52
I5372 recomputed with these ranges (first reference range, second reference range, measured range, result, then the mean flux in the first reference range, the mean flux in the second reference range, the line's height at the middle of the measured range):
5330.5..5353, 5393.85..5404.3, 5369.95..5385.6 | -0.8 angstrom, 6.11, 6.3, 6.23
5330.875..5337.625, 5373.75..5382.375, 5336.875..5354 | 0.4 angstrom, 6.13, 6.63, 6.25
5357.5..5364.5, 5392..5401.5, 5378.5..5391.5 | -0.3 angstrom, 6.46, 6.3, 6.35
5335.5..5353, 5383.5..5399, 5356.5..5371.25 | -0.5 angstrom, 6.12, 6.4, 6.23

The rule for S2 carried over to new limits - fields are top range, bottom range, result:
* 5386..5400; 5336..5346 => 1.05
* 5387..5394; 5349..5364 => 1.05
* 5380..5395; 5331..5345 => 1.07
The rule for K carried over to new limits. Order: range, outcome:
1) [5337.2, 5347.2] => 6.16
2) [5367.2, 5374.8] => 6.47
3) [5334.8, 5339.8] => 6.19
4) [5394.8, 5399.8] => 6.29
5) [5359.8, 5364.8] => 6.5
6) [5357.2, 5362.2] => 6.45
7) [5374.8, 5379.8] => 6.61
